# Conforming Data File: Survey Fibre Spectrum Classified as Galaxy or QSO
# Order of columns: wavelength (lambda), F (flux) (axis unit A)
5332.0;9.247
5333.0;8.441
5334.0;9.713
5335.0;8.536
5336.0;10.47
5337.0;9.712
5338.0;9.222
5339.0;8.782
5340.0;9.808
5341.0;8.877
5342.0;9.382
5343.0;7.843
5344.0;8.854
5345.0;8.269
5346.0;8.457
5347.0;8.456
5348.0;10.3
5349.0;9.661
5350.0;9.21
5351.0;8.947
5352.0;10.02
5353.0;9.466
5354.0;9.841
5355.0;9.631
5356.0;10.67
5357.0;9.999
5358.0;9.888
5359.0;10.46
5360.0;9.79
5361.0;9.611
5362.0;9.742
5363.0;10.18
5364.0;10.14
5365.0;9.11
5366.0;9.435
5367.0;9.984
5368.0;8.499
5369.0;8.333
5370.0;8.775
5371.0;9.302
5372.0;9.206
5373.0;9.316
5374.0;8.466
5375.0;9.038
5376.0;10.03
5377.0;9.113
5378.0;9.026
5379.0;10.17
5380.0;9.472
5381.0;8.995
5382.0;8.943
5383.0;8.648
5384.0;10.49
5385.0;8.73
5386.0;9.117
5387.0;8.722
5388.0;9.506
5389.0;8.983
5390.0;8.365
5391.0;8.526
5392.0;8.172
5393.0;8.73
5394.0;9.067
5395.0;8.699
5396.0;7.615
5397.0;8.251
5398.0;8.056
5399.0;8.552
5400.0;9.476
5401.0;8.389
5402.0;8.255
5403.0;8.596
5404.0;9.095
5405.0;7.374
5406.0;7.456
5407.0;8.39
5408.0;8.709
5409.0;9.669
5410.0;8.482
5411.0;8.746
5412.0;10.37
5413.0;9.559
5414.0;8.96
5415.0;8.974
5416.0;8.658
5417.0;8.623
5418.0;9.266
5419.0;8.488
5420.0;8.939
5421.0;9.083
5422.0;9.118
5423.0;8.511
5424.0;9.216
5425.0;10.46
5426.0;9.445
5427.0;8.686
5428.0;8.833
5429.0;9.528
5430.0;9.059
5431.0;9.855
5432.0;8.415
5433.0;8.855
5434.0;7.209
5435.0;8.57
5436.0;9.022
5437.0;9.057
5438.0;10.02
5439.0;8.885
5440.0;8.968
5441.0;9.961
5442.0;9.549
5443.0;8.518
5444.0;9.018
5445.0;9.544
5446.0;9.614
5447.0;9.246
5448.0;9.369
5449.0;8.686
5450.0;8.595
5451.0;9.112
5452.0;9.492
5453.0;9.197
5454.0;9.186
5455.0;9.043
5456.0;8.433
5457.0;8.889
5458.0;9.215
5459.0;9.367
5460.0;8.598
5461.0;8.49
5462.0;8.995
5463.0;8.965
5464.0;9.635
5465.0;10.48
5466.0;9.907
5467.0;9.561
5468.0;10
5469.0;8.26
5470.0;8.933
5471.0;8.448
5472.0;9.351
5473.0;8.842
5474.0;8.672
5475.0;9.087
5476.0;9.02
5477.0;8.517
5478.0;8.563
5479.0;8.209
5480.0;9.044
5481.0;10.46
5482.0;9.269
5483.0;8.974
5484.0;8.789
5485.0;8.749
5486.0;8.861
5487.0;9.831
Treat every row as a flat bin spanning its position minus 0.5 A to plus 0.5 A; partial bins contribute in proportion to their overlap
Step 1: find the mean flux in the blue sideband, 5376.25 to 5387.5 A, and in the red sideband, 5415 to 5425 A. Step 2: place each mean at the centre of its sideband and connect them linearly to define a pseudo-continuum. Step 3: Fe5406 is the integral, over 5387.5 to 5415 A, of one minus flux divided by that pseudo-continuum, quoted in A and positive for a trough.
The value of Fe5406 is 1.28 A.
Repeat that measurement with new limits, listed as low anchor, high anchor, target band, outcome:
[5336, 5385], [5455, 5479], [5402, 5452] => 1.0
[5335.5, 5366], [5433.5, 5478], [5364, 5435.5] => 2.9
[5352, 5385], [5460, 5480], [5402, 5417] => 0.9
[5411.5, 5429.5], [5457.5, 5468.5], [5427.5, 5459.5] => 0.7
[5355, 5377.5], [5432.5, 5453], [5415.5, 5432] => 0.2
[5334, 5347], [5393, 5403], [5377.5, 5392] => -0.8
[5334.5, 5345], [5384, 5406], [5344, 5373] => -1.7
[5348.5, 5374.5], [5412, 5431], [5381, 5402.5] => 1.4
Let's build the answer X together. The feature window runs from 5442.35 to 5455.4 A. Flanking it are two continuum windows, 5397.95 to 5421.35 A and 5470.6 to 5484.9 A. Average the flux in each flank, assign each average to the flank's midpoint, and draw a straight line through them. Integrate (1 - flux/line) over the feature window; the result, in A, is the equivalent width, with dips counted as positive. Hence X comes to -0.4 A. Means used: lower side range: 8.77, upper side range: 8.94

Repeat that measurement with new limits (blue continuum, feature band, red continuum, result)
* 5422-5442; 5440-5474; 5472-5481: -0.71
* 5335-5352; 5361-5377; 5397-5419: -0.58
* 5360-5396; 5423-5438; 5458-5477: 0.17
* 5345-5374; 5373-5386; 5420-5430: 0.18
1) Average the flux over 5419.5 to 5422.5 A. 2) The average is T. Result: 9.05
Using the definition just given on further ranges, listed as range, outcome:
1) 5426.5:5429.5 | 9.02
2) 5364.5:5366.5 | 9.27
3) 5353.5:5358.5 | 10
